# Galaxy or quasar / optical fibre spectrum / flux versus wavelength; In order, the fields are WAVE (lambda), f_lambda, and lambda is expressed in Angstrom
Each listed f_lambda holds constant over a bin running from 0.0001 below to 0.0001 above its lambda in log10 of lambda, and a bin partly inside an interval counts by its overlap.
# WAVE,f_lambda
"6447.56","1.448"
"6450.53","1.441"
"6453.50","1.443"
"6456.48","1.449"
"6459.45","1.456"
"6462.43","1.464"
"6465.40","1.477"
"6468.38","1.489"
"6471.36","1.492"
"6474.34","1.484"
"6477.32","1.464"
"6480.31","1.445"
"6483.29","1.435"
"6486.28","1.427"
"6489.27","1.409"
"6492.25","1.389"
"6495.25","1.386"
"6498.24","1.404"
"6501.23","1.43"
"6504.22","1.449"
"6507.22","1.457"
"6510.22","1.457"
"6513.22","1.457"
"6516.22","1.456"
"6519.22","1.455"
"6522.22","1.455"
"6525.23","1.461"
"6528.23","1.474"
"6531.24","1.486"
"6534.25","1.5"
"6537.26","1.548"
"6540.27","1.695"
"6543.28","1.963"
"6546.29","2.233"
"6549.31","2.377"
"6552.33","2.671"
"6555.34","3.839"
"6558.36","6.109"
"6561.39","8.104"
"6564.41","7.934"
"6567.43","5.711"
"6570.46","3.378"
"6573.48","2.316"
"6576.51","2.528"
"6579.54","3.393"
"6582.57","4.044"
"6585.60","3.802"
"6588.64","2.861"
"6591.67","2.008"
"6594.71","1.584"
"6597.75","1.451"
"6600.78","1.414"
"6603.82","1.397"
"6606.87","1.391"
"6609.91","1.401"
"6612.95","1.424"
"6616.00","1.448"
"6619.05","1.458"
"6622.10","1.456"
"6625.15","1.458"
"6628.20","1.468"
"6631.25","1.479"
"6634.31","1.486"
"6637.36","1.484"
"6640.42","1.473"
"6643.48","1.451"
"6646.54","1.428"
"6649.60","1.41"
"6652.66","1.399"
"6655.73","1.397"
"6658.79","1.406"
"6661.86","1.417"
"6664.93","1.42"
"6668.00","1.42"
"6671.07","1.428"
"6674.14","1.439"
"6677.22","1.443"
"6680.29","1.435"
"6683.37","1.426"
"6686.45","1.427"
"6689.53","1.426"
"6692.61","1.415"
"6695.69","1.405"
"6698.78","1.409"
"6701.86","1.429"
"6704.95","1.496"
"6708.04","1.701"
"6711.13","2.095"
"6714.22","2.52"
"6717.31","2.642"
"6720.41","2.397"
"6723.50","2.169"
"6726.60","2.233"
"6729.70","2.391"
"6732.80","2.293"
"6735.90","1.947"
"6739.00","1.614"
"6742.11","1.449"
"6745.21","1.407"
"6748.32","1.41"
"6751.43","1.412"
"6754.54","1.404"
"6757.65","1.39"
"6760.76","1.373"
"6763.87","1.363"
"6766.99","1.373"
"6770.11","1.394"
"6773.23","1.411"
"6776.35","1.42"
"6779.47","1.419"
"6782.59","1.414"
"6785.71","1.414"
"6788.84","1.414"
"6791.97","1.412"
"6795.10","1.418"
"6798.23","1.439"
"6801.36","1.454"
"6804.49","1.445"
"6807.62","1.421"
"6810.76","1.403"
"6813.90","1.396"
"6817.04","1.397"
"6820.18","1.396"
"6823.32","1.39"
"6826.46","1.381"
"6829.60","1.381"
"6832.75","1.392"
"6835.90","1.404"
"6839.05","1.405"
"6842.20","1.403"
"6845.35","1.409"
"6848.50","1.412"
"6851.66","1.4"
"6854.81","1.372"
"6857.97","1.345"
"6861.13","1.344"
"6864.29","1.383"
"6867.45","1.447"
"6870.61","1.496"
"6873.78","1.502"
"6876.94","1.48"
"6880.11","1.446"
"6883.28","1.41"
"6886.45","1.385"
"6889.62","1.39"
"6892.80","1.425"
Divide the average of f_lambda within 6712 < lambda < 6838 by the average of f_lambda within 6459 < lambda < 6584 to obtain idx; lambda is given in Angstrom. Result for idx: 0.68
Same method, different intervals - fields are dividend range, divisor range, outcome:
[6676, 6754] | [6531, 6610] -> 0.58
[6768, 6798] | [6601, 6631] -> 0.99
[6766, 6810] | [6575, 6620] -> 0.67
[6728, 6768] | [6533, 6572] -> 0.42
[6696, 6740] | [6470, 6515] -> 1.40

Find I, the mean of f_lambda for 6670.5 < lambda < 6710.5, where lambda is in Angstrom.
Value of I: 1.47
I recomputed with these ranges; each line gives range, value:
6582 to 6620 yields 1.93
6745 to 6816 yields 1.41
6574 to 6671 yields 1.76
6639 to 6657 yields 1.43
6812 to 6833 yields 1.39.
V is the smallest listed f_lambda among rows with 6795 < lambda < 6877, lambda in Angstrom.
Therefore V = 1.344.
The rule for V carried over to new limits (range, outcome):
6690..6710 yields 1.405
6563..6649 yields 1.391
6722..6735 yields 2.169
